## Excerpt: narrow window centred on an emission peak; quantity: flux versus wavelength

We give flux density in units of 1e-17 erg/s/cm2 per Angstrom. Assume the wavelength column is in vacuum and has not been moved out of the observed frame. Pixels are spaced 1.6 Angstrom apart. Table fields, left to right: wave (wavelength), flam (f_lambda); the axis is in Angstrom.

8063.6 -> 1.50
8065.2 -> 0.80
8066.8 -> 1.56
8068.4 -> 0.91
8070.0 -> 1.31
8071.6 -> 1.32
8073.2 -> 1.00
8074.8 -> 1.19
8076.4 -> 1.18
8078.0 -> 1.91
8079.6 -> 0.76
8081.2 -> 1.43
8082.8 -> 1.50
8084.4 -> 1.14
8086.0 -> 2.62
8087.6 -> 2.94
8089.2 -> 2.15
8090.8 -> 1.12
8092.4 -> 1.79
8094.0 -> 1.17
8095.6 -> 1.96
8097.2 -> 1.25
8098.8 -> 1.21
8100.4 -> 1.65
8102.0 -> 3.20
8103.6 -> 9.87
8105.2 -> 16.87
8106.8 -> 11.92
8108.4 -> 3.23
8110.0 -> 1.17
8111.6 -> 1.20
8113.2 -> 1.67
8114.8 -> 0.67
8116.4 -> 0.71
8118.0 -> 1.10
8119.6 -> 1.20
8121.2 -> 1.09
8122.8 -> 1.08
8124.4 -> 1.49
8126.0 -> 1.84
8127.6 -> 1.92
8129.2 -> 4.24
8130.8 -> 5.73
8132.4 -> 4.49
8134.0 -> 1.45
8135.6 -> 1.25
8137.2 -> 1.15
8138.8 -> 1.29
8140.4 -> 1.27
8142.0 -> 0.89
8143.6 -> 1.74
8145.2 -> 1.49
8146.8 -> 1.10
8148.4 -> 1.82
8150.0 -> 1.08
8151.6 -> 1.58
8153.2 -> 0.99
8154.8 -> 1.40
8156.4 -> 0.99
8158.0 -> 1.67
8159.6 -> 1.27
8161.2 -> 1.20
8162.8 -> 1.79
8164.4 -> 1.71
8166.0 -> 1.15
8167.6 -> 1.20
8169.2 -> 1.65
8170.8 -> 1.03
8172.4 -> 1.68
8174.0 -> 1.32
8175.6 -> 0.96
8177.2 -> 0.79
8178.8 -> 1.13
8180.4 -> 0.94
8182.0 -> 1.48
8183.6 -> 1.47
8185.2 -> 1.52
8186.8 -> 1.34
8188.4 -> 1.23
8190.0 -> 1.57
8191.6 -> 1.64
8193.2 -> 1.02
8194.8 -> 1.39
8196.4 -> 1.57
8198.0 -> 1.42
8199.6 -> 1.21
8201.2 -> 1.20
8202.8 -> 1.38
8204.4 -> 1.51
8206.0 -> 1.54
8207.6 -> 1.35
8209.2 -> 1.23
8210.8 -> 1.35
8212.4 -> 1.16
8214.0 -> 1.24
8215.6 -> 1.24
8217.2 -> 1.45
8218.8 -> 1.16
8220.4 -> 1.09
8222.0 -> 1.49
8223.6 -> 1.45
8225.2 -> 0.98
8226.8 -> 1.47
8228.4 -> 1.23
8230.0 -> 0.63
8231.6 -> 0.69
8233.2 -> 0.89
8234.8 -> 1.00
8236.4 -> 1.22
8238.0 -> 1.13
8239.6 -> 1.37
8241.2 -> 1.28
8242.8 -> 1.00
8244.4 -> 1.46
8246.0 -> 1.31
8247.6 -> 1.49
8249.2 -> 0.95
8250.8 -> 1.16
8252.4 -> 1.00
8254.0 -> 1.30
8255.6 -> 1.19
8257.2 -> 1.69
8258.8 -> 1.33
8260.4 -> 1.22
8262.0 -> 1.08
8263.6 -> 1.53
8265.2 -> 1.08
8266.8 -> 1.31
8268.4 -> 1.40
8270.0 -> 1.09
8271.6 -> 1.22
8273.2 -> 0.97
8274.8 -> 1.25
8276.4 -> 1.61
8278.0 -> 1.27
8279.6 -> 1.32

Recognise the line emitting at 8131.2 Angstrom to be [N II] 6583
